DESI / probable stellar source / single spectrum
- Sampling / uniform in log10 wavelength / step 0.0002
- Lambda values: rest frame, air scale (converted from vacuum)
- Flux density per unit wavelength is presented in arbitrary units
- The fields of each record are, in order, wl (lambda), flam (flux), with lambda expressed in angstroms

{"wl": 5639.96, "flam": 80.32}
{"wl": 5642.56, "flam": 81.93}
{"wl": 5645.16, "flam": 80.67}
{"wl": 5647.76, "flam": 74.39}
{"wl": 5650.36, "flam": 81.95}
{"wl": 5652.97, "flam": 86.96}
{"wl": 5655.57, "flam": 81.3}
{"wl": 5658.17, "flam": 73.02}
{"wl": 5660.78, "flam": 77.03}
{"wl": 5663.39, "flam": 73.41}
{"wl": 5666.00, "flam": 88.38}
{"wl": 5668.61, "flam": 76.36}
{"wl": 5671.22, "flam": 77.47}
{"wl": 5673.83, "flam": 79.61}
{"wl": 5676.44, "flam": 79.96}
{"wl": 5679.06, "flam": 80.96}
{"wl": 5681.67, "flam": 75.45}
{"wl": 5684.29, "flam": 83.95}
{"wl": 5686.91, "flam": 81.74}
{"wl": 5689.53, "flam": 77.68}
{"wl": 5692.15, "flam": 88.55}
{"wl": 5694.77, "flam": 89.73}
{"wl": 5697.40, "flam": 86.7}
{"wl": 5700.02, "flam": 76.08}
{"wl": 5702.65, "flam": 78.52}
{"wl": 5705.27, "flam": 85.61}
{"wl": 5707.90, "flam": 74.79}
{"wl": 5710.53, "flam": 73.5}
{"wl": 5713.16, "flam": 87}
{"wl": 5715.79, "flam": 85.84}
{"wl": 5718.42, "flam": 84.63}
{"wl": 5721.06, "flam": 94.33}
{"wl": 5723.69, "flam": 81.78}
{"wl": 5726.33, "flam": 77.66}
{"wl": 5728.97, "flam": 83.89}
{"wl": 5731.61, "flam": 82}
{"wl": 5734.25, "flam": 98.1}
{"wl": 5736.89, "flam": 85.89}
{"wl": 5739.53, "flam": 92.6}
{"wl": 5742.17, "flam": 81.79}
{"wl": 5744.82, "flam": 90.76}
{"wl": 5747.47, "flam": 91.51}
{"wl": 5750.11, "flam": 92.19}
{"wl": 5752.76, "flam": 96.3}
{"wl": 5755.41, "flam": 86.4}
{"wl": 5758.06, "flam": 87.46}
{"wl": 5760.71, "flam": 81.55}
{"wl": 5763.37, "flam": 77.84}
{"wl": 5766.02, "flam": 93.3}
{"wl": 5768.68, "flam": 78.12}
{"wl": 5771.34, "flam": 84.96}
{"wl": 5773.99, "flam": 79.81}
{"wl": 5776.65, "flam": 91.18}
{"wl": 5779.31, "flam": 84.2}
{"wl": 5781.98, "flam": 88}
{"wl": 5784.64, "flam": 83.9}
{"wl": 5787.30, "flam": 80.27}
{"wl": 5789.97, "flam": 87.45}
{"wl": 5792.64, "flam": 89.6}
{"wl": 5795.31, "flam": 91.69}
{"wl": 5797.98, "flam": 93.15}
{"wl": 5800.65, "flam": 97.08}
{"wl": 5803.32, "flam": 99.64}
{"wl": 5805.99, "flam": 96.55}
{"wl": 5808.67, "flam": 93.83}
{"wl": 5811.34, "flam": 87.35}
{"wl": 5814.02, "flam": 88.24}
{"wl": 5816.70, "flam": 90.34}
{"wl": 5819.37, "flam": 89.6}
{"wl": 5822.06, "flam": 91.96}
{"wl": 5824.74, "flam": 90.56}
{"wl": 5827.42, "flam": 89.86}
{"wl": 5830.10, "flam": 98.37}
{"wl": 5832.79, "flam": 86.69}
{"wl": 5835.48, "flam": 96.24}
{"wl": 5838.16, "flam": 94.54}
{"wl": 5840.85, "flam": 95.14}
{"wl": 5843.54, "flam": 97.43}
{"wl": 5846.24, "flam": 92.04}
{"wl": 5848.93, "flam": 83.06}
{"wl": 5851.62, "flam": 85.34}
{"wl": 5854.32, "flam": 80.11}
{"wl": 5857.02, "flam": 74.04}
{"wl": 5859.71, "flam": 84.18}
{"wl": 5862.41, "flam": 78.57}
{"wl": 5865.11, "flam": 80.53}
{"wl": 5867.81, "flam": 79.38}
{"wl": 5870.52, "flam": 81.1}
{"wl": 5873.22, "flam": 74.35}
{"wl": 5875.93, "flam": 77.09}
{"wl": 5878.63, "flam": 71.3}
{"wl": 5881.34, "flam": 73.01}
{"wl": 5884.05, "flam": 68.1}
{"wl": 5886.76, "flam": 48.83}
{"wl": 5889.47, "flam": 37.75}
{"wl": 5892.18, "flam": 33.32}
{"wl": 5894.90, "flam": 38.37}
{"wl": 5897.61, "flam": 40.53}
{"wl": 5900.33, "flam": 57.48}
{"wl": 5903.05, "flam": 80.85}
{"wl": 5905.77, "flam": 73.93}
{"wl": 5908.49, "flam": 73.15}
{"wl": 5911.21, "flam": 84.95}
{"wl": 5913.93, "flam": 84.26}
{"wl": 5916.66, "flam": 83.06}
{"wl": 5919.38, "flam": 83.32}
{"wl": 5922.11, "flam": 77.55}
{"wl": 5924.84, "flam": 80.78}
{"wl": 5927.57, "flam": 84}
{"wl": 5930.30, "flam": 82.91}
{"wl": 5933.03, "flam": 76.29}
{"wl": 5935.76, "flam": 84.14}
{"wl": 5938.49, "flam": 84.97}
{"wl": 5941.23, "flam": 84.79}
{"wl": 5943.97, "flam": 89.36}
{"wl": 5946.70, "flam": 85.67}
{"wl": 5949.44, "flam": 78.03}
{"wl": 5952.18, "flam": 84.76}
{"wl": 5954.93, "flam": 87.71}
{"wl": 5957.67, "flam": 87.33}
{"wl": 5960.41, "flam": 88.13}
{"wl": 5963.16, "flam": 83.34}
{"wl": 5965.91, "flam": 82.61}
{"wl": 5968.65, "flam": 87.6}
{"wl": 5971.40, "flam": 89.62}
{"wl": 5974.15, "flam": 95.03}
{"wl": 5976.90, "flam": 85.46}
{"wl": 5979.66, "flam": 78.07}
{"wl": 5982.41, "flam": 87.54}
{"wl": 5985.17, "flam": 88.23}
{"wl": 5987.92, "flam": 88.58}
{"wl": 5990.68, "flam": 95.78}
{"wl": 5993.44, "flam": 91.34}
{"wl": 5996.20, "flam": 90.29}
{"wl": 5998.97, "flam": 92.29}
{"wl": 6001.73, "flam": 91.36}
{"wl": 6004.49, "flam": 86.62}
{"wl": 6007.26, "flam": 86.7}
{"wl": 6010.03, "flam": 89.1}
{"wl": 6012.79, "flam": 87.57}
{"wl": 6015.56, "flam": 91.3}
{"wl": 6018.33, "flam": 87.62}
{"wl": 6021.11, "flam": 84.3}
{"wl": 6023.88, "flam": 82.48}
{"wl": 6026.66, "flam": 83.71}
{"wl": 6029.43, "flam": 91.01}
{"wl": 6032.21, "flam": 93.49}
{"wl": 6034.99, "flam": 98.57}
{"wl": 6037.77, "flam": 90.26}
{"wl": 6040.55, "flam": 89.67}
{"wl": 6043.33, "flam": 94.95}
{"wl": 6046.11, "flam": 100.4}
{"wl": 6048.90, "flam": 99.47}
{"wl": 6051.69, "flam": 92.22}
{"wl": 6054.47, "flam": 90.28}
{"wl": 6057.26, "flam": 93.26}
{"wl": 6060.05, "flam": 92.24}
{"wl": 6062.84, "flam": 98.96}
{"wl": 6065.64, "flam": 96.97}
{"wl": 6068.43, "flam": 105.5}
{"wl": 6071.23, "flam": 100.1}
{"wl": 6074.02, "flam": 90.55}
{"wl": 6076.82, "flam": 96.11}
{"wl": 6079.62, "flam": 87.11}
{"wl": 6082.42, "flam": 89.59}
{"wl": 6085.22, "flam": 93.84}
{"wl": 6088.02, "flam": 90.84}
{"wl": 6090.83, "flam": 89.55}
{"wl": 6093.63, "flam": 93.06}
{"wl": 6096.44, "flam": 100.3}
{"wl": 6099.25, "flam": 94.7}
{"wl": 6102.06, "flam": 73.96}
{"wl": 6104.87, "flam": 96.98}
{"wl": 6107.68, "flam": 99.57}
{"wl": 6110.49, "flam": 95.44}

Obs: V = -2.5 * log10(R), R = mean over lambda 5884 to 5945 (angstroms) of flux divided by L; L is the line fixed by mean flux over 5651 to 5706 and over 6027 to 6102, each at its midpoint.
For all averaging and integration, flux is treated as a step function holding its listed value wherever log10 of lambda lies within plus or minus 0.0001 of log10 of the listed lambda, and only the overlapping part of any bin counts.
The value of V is 0.24 mag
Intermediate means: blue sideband 80.8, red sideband 93.8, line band 71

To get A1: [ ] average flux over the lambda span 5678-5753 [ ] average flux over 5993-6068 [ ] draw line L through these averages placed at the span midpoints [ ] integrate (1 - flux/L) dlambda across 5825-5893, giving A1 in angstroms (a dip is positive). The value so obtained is 6.8 angstroms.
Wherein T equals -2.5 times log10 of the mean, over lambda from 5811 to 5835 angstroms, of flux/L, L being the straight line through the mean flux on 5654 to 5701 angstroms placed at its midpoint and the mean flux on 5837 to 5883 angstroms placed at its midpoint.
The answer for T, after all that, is -0.11 mag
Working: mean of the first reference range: 80.5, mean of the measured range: 90.7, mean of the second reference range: 82.3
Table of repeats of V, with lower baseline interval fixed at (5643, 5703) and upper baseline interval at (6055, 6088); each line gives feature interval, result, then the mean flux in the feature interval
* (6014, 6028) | 0.08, 85.9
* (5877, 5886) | 0.25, 69.6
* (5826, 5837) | -0.08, 92.9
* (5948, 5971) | 0.07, 85.1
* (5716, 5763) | -0.06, 87.3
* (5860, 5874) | 0.10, 79.4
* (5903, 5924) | 0.11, 80.1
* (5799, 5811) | -0.13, 95.9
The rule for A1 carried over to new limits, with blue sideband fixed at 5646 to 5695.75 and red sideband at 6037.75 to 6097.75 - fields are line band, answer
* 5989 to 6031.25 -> 1.6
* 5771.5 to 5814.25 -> -2.4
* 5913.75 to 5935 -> 1.9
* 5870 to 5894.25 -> 7.3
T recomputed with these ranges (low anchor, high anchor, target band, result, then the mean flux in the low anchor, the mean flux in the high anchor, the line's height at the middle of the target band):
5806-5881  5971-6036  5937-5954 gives 0.04 mag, 86.3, 88.9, 88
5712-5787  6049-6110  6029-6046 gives -0.01 mag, 86.5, 93.8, 92.8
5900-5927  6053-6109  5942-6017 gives -0.04 mag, 78.9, 93.7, 84.7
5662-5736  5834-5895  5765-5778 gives -0.08 mag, 82.3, 75.7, 79.4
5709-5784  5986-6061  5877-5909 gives 0.46 mag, 86.1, 90.9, 88.6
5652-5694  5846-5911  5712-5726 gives -0.11 mag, 80.2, 69.3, 77.8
